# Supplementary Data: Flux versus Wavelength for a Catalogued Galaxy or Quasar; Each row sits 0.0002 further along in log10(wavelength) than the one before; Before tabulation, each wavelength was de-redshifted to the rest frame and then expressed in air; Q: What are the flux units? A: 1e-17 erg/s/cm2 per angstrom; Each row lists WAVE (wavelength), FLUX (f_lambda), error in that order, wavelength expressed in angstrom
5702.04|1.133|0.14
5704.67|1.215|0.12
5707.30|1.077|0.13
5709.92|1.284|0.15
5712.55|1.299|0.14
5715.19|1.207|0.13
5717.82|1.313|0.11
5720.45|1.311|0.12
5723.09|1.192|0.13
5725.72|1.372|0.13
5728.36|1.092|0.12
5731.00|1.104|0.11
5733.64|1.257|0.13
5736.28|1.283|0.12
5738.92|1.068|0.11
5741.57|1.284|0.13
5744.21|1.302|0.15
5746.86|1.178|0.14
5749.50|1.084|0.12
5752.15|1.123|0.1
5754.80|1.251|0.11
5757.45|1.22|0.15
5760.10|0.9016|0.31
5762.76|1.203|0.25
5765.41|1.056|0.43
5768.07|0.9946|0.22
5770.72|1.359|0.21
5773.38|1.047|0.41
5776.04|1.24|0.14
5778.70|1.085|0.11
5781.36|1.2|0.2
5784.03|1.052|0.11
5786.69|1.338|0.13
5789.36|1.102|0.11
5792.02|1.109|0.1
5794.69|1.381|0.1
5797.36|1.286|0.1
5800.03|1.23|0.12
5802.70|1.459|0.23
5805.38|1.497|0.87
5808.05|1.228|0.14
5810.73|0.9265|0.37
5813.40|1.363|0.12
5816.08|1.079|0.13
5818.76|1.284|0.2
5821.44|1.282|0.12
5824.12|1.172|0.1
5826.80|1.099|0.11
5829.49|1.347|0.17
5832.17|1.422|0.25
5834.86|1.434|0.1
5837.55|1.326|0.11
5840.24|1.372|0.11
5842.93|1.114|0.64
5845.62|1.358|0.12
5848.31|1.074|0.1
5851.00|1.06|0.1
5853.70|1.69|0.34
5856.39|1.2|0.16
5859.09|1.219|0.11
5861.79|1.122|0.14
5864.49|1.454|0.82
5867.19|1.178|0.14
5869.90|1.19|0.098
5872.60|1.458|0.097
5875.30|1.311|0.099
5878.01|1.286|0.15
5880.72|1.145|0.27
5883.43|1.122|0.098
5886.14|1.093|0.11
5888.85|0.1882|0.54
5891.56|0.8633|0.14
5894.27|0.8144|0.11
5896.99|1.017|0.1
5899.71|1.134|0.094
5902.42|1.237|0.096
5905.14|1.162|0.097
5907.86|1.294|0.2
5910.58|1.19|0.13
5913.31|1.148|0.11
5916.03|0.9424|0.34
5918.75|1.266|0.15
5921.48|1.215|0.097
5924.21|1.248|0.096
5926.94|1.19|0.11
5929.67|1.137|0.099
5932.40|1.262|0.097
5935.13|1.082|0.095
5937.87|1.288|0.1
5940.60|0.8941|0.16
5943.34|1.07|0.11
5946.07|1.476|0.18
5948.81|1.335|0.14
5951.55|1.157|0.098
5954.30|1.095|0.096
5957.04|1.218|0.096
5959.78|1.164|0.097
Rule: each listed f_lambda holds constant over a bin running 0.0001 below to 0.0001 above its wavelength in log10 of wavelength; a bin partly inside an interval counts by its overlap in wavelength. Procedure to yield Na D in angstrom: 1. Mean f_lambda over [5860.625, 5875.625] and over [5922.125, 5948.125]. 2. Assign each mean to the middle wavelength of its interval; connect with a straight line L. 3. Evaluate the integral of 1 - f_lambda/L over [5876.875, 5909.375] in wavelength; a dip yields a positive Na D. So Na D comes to 5.7 angstrom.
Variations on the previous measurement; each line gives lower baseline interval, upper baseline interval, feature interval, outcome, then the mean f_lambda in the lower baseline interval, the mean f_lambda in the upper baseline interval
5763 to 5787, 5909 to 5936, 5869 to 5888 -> -0.6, 1.15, 1.17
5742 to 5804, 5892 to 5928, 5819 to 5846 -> -2.9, 1.18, 1.14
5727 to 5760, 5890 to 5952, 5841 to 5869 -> -2.2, 1.18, 1.15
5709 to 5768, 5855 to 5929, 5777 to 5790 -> 0.2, 1.19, 1.14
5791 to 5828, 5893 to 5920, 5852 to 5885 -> -3.0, 1.24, 1.12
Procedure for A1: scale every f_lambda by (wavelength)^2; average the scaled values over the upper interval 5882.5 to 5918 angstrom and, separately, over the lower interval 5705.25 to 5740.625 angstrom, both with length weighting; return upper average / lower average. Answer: 0.9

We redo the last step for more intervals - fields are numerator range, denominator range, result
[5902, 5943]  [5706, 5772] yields 1.04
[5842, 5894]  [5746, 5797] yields 1.03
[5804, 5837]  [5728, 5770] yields 1.12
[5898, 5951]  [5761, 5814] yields 1.03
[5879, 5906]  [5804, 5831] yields 0.82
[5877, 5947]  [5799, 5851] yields 0.90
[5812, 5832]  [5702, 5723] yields 1.05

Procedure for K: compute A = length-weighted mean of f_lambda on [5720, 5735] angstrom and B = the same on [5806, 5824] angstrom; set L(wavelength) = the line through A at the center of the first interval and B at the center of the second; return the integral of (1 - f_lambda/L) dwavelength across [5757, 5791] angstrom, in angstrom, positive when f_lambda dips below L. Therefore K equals 2.1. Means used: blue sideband 1.22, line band 1.14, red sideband 1.2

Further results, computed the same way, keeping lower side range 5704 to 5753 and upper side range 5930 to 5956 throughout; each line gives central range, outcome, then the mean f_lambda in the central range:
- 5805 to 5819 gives -0.1 angstrom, 1.21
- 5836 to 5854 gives -1.0 angstrom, 1.26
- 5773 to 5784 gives 0.6 angstrom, 1.14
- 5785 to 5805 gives -1.2 angstrom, 1.28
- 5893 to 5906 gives 1.3 angstrom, 1.07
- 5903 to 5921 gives 0.2 angstrom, 1.17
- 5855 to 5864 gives -0.1 angstrom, 1.21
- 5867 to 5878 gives -0.9 angstrom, 1.3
